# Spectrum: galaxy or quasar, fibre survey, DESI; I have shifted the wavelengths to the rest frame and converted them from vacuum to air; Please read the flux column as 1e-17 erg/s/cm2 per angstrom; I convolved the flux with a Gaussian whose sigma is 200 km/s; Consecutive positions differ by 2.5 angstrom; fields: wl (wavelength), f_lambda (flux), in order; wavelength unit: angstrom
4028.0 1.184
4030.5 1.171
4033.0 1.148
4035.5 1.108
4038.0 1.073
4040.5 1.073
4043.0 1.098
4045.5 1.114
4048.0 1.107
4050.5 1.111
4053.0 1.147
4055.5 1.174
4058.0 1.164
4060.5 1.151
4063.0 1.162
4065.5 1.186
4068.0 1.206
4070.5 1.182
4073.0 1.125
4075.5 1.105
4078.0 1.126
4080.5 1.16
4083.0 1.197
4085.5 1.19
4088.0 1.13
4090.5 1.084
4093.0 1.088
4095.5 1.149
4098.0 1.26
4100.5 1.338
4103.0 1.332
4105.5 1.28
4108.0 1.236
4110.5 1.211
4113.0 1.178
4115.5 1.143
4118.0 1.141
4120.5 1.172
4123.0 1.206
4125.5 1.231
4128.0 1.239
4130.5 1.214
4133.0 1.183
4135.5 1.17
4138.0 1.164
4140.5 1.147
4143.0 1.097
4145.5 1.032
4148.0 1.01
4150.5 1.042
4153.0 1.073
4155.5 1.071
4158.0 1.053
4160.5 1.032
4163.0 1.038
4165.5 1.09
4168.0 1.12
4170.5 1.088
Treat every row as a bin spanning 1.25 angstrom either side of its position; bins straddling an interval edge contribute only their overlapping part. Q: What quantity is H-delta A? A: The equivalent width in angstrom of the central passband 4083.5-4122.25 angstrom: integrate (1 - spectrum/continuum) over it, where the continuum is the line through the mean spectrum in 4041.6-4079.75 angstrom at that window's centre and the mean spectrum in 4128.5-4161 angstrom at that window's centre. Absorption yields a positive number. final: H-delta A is -2.5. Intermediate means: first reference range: 1.14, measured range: 1.2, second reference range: 1.1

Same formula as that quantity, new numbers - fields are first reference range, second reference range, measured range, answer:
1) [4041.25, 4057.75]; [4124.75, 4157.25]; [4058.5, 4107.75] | -2.5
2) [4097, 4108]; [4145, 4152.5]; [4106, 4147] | -0.6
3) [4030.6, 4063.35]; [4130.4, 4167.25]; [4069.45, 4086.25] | -0.6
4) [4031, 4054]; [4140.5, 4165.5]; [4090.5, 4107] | -2.2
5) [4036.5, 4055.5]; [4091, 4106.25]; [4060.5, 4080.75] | 0.2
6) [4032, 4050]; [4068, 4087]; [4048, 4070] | -0.6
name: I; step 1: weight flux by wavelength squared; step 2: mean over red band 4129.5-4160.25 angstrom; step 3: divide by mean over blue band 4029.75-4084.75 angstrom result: 1.01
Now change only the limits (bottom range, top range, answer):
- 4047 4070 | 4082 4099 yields 1.01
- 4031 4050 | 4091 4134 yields 1.13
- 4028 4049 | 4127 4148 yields 1.08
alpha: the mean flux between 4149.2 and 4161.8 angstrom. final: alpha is 1.05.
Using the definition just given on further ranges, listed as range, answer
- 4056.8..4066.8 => 1.17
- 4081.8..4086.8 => 1.19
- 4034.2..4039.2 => 1.09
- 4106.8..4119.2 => 1.18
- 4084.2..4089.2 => 1.16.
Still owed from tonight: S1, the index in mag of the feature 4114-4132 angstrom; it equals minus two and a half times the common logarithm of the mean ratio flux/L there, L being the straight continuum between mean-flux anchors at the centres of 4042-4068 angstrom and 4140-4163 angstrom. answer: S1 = -0.104 mag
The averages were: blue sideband 1.14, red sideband 1.06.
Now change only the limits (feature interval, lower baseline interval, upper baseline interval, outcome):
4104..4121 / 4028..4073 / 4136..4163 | -0.094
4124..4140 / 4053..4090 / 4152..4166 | -0.103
